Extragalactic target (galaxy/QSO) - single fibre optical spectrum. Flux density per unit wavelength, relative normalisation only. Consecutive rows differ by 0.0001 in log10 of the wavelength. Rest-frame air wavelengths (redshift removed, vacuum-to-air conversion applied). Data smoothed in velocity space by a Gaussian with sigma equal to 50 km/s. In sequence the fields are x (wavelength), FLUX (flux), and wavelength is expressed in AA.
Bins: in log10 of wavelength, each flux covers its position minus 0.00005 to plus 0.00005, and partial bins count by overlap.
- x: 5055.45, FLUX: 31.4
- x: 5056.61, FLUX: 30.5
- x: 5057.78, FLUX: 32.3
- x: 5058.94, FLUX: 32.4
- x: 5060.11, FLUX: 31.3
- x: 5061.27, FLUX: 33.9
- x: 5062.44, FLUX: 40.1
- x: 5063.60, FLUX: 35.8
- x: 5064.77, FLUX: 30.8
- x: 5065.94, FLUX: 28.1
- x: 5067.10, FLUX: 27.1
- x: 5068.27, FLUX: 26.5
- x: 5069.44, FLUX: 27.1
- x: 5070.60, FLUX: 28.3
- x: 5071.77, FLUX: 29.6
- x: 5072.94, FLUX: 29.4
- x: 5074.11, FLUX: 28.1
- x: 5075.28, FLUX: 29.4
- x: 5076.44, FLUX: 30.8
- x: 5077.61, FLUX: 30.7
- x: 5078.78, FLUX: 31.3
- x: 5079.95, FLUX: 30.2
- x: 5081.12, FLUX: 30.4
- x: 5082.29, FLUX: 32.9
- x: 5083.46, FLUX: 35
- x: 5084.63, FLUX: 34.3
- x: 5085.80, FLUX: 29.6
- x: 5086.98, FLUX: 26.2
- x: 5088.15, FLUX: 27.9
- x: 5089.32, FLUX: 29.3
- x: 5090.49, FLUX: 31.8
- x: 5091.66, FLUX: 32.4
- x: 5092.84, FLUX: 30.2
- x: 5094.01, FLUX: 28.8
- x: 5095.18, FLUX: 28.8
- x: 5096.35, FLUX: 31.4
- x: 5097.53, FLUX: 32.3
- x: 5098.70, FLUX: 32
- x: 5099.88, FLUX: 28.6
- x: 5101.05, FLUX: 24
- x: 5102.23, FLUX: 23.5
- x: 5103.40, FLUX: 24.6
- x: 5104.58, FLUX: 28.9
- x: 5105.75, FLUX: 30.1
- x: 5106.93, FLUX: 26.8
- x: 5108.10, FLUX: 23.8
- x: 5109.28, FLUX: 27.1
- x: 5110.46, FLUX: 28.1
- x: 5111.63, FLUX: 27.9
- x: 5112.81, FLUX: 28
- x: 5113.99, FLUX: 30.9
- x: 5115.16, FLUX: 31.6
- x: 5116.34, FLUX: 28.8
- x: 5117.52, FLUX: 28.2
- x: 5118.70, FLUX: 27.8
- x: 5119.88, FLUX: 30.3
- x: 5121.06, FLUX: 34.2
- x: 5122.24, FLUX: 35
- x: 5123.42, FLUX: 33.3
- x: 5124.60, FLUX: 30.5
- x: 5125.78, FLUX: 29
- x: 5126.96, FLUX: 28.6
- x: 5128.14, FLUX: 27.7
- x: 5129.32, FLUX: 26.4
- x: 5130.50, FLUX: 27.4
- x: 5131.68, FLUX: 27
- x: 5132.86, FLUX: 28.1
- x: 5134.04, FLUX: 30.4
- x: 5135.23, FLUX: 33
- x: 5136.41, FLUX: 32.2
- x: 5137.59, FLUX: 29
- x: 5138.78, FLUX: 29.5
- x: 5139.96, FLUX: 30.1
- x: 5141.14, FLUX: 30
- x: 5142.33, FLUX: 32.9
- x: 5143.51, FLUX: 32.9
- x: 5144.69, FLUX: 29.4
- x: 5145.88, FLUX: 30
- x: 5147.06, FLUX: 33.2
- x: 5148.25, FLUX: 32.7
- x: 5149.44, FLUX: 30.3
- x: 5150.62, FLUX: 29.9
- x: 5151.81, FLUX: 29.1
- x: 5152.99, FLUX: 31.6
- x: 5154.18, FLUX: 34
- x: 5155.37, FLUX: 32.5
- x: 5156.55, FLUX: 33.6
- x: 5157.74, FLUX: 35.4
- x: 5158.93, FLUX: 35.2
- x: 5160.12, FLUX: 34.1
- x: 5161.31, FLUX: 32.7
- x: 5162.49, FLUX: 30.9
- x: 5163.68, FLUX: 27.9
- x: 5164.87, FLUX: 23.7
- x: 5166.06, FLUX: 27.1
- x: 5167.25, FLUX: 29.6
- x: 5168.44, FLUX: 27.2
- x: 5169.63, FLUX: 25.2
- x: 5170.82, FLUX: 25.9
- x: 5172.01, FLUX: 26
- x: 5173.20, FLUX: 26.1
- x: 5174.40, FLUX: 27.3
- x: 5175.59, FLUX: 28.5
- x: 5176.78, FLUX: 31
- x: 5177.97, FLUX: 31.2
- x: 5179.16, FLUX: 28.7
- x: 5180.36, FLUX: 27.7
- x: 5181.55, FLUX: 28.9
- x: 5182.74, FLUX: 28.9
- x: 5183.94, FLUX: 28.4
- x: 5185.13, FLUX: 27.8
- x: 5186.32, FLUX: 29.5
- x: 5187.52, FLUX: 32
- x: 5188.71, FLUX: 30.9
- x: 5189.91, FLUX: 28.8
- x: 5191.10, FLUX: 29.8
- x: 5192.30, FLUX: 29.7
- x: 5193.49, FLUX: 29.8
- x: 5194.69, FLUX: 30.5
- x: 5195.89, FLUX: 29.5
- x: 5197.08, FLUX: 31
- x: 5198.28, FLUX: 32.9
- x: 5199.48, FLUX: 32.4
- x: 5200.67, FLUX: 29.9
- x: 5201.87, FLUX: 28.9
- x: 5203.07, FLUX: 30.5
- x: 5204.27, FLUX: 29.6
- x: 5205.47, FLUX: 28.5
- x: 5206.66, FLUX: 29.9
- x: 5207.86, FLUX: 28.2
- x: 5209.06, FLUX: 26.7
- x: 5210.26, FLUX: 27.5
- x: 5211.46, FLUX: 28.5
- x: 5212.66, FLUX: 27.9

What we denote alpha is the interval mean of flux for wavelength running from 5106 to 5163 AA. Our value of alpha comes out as 30.4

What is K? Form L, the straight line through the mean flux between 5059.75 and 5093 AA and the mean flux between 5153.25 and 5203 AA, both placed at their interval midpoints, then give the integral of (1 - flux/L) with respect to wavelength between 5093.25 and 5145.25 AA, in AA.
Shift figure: 1.69 AA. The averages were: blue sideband 30.6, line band 29.3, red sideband 29.8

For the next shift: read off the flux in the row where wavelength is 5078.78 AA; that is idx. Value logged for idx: 31.3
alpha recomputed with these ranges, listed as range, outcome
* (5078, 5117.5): 29.3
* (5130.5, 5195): 29.9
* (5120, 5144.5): 30.4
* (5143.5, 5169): 31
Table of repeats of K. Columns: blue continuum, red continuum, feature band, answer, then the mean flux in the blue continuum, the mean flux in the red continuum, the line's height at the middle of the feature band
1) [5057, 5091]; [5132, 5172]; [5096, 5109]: 1.23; 30.7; 30.5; 30.6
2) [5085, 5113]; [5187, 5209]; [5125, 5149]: -0.74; 28.5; 30.1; 29.1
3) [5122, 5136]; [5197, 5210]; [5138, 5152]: -0.58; 29.6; 29.8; 29.6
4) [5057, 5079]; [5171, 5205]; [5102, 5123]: 1.00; 30.7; 29.5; 30.2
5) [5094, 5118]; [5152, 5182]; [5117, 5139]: -0.84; 28.3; 29.7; 28.8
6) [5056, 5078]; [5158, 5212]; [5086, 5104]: 0.90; 30.6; 29.3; 30.3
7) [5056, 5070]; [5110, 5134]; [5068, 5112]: 1.88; 31.3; 29.5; 30.5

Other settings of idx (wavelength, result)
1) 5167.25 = 29.6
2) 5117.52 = 28.2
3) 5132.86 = 28.1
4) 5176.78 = 31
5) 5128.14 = 27.7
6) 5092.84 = 30.2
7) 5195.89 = 29.5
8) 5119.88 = 30.3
